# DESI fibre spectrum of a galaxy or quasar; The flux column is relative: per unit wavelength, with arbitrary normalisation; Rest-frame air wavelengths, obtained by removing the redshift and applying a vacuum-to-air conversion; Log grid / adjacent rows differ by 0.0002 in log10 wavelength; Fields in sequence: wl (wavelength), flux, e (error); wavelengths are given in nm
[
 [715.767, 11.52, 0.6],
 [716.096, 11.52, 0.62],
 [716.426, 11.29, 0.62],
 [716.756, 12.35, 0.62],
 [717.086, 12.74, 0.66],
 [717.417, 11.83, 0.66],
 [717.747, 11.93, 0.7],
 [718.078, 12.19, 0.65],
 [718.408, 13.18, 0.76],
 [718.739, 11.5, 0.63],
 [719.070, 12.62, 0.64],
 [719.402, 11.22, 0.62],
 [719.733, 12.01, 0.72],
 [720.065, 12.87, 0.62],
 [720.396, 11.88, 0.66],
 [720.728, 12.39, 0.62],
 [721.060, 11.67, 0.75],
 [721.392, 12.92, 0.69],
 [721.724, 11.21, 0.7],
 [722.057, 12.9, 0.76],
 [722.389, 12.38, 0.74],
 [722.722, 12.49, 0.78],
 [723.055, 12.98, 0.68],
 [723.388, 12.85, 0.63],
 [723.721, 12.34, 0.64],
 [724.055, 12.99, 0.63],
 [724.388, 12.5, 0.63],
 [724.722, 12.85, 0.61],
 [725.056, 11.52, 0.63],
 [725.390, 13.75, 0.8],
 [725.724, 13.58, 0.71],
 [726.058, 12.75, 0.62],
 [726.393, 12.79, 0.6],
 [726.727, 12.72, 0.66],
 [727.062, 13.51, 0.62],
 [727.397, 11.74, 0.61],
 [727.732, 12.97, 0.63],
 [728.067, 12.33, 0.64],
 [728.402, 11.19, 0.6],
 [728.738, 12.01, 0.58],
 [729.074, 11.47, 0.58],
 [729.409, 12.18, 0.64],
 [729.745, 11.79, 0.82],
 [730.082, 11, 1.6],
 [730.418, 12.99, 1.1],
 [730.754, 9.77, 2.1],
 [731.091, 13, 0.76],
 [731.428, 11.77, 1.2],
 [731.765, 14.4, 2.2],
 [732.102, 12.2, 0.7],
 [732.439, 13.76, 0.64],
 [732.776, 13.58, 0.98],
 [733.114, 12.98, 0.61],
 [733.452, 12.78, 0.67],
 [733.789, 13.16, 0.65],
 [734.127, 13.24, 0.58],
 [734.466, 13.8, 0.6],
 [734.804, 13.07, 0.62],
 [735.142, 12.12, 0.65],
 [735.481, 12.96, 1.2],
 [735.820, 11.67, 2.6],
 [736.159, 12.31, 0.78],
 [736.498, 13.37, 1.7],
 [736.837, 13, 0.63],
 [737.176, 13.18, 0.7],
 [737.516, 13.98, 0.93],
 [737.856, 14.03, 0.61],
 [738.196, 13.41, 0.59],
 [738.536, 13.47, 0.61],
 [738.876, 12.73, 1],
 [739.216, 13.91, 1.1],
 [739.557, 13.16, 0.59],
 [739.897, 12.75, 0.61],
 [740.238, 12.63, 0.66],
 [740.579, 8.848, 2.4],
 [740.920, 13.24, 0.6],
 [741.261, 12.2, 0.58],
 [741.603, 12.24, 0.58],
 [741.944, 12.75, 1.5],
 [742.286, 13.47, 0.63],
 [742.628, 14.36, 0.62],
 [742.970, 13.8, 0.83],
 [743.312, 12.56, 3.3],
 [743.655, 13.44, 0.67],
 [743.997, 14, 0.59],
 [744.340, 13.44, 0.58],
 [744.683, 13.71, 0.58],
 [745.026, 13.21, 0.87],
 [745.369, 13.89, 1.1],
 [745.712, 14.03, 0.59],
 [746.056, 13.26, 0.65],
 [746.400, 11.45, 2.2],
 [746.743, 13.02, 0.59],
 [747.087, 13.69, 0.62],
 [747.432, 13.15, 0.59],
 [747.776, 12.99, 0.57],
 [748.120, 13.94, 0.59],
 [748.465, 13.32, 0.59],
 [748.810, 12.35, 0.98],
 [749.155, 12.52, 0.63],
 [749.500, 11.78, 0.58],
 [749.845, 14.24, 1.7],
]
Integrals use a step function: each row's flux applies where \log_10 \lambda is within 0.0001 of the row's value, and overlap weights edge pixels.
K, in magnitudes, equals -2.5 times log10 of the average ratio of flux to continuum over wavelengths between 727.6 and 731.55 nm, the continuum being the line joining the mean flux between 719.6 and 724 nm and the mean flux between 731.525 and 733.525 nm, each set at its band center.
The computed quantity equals 0.10 mag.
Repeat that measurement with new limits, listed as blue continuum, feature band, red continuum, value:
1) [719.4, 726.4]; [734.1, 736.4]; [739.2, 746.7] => 0.01 mag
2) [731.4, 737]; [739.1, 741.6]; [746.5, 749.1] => 0.06 mag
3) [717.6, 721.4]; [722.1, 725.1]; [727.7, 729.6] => -0.05 mag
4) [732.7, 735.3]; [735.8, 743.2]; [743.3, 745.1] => 0.03 mag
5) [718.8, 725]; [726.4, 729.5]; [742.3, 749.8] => 0.03 mag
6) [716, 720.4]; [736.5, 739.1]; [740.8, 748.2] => -0.04 mag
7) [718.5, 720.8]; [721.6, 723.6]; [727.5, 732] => -0.04 mag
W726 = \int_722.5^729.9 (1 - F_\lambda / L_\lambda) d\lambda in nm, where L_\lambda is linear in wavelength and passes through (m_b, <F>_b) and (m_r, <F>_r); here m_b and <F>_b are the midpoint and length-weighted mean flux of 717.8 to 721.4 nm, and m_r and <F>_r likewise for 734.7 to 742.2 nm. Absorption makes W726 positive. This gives -0.073 nm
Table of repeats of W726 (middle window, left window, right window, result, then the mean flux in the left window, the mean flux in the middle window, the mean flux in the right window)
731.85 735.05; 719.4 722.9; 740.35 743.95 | -0.17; 12.2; 13.2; 12.7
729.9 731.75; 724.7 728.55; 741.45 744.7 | 0.13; 12.6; 11.9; 13.4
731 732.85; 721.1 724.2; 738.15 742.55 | -0.07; 12.5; 13.1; 12.7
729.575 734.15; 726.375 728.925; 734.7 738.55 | 0.04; 12.4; 12.6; 13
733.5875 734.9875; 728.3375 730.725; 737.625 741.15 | -0.12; 11.7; 13.3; 12.8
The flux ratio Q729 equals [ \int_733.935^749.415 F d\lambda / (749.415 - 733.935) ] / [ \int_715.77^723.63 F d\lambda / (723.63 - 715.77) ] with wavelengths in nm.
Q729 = 1.07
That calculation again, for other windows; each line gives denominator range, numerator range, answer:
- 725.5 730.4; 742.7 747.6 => 1.08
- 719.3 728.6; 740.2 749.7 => 1.04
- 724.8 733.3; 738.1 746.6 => 1.05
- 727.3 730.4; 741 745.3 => 1.11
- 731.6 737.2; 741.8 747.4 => 1.03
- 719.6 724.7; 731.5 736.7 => 1.05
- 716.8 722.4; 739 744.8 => 1.06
